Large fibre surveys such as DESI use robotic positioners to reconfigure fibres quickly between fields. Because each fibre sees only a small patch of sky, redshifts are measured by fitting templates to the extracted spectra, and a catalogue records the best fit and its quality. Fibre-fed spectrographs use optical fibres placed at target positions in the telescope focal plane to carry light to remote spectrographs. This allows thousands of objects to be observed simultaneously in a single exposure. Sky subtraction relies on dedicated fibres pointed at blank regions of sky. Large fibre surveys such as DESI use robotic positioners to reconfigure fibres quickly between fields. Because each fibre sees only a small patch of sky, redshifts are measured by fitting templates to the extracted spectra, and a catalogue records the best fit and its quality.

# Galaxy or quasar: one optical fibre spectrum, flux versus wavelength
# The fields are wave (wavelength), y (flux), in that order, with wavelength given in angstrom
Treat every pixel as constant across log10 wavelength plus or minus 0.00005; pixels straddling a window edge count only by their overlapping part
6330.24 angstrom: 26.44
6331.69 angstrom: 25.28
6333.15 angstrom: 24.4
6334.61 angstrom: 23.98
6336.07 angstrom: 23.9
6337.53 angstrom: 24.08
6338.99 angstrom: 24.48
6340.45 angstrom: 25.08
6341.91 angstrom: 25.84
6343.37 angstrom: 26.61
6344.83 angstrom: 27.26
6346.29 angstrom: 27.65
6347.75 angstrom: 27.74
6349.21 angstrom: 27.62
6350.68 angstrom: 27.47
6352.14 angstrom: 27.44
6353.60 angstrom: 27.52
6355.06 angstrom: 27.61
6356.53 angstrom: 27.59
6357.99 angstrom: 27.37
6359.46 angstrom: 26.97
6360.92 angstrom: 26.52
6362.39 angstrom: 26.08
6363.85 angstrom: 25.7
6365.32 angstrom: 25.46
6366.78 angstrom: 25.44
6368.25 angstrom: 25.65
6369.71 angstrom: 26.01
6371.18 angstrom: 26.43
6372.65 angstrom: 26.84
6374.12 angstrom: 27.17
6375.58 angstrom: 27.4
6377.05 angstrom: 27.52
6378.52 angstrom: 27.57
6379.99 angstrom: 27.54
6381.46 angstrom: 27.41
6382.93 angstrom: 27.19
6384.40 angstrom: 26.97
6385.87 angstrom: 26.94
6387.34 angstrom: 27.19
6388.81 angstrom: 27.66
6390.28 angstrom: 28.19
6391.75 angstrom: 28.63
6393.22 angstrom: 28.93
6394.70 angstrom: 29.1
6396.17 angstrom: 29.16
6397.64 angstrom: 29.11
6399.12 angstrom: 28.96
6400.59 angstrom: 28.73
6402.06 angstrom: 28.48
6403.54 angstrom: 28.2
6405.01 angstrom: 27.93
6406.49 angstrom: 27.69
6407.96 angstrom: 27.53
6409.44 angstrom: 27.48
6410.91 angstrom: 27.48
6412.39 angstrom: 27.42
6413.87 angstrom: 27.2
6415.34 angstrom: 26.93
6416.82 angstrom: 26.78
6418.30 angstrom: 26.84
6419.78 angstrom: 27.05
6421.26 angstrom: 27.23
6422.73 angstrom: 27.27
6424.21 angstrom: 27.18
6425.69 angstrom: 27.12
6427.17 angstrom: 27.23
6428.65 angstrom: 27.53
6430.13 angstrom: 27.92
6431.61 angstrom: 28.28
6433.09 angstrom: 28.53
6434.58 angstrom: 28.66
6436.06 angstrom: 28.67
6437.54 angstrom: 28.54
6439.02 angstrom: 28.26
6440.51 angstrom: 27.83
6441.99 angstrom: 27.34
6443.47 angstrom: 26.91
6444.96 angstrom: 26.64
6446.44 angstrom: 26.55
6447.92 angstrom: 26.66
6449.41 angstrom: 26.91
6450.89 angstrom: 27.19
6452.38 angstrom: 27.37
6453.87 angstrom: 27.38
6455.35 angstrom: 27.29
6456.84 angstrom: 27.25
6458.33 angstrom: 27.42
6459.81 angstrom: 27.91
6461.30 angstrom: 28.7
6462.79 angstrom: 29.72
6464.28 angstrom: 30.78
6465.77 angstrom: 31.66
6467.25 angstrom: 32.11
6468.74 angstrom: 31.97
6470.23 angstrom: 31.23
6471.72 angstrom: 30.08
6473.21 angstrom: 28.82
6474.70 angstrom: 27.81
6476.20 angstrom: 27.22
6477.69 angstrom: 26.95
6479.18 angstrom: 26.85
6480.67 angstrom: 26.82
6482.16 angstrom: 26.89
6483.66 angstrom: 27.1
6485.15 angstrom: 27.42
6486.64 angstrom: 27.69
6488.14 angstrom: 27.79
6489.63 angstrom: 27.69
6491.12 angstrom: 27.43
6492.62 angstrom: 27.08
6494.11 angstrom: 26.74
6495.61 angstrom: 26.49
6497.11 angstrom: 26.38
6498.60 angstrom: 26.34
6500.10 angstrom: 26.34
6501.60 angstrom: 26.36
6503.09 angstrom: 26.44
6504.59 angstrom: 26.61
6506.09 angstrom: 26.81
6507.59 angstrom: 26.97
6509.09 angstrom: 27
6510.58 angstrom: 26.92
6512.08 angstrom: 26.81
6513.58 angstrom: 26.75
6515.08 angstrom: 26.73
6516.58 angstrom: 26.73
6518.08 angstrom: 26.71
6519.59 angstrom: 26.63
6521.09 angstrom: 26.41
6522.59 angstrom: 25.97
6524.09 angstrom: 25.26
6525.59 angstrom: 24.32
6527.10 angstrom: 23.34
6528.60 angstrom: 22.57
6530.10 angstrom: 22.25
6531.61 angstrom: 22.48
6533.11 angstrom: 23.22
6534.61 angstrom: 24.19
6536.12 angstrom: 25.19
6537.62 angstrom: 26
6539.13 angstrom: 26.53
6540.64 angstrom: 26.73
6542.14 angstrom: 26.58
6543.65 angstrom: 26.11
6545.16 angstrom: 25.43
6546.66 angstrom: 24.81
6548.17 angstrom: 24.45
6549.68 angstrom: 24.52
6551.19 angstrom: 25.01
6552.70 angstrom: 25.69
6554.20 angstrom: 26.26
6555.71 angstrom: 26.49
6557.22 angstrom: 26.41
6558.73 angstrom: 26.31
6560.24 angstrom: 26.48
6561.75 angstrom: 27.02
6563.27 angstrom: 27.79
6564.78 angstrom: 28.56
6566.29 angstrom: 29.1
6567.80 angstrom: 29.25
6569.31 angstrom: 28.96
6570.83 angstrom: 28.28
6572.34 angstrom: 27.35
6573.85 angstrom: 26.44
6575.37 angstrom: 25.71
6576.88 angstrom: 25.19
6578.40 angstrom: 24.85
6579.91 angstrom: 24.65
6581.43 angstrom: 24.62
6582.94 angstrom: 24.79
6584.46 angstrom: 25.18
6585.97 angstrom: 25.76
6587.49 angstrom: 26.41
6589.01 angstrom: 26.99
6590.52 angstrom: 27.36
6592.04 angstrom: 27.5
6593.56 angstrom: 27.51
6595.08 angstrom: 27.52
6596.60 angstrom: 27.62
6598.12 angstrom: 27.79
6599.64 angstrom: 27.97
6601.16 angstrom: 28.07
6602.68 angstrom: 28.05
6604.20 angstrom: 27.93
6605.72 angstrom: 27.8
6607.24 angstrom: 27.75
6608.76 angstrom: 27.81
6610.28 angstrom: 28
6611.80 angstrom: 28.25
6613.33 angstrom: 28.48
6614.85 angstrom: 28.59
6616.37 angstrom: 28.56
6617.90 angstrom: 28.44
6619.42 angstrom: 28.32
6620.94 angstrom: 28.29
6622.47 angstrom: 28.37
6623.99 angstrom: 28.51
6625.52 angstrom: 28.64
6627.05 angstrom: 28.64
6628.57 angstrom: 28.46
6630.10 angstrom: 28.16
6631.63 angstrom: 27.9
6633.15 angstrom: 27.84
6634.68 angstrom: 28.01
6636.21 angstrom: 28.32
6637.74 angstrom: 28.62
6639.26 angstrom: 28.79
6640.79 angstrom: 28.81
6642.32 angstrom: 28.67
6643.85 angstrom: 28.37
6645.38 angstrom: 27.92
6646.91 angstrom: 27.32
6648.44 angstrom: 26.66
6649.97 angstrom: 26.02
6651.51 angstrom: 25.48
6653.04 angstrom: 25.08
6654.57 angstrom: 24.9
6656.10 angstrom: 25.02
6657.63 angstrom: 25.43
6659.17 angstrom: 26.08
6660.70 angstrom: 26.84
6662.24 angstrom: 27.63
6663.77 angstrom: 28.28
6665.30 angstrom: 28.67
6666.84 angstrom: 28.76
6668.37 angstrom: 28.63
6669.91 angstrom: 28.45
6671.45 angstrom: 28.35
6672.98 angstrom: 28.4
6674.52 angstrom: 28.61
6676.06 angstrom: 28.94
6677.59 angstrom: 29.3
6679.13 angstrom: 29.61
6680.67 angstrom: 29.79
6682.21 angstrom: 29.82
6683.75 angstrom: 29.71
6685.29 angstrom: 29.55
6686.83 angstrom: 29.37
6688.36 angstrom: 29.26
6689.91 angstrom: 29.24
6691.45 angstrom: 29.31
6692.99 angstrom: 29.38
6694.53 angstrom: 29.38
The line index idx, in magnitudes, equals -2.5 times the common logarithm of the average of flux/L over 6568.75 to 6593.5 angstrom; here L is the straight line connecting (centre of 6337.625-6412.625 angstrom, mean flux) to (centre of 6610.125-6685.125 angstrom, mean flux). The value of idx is 0.06 mag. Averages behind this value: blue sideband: 27.3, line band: 26.3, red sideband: 28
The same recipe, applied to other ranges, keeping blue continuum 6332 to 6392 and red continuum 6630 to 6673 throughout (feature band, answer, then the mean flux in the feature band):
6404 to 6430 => -0.022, 27.3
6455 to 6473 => -0.107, 29.7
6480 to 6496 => -0.009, 27.2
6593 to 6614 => -0.022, 27.9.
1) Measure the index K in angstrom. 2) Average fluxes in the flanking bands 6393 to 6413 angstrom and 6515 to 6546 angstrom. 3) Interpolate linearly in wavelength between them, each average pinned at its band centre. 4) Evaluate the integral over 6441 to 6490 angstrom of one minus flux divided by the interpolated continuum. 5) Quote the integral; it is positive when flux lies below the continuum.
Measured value -2.5 angstrom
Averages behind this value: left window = 28.3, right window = 25.2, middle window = 28.1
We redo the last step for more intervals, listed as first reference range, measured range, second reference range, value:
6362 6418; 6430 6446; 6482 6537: -0.63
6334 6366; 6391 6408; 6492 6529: -1.46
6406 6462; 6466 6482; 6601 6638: -0.78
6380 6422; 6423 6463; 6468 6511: 0.00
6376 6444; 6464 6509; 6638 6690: 0.00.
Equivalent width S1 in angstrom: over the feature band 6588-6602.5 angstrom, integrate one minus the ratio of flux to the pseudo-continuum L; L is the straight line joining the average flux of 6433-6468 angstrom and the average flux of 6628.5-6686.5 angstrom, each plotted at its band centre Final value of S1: 0.2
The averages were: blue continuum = 28.2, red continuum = 27.9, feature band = 27.6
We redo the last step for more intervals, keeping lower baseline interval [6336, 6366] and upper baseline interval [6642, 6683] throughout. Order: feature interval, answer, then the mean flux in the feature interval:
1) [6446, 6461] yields -0.2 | 27.3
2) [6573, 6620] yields 0.6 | 27.1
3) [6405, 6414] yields -0.3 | 27.5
